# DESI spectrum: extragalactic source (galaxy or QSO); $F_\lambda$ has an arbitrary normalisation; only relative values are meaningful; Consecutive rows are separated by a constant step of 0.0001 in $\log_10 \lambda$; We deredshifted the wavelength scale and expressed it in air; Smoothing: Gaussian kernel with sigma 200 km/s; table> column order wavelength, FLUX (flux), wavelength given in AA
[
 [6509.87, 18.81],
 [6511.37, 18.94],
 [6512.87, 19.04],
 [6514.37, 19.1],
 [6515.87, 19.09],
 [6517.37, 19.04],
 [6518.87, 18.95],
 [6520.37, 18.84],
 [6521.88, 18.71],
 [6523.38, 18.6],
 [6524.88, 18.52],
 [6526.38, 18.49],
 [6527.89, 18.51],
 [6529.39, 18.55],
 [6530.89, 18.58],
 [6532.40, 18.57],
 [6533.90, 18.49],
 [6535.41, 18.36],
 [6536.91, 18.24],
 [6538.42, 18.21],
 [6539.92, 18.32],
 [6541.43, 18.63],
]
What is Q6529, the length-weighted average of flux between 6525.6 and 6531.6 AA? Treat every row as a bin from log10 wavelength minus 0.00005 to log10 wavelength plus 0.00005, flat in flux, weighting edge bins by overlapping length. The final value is 18.5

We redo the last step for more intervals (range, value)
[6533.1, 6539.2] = 18.3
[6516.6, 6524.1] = 18.8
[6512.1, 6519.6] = 19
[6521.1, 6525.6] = 18.6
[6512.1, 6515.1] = 19.1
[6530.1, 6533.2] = 18.6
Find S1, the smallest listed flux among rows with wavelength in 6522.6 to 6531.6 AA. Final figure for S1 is 18.49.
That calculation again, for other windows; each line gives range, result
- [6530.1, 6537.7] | 18.24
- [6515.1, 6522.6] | 18.71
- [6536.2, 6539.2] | 18.21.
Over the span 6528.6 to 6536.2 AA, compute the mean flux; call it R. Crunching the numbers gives 18.5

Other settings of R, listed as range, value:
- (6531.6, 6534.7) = 18.5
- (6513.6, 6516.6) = 19.1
